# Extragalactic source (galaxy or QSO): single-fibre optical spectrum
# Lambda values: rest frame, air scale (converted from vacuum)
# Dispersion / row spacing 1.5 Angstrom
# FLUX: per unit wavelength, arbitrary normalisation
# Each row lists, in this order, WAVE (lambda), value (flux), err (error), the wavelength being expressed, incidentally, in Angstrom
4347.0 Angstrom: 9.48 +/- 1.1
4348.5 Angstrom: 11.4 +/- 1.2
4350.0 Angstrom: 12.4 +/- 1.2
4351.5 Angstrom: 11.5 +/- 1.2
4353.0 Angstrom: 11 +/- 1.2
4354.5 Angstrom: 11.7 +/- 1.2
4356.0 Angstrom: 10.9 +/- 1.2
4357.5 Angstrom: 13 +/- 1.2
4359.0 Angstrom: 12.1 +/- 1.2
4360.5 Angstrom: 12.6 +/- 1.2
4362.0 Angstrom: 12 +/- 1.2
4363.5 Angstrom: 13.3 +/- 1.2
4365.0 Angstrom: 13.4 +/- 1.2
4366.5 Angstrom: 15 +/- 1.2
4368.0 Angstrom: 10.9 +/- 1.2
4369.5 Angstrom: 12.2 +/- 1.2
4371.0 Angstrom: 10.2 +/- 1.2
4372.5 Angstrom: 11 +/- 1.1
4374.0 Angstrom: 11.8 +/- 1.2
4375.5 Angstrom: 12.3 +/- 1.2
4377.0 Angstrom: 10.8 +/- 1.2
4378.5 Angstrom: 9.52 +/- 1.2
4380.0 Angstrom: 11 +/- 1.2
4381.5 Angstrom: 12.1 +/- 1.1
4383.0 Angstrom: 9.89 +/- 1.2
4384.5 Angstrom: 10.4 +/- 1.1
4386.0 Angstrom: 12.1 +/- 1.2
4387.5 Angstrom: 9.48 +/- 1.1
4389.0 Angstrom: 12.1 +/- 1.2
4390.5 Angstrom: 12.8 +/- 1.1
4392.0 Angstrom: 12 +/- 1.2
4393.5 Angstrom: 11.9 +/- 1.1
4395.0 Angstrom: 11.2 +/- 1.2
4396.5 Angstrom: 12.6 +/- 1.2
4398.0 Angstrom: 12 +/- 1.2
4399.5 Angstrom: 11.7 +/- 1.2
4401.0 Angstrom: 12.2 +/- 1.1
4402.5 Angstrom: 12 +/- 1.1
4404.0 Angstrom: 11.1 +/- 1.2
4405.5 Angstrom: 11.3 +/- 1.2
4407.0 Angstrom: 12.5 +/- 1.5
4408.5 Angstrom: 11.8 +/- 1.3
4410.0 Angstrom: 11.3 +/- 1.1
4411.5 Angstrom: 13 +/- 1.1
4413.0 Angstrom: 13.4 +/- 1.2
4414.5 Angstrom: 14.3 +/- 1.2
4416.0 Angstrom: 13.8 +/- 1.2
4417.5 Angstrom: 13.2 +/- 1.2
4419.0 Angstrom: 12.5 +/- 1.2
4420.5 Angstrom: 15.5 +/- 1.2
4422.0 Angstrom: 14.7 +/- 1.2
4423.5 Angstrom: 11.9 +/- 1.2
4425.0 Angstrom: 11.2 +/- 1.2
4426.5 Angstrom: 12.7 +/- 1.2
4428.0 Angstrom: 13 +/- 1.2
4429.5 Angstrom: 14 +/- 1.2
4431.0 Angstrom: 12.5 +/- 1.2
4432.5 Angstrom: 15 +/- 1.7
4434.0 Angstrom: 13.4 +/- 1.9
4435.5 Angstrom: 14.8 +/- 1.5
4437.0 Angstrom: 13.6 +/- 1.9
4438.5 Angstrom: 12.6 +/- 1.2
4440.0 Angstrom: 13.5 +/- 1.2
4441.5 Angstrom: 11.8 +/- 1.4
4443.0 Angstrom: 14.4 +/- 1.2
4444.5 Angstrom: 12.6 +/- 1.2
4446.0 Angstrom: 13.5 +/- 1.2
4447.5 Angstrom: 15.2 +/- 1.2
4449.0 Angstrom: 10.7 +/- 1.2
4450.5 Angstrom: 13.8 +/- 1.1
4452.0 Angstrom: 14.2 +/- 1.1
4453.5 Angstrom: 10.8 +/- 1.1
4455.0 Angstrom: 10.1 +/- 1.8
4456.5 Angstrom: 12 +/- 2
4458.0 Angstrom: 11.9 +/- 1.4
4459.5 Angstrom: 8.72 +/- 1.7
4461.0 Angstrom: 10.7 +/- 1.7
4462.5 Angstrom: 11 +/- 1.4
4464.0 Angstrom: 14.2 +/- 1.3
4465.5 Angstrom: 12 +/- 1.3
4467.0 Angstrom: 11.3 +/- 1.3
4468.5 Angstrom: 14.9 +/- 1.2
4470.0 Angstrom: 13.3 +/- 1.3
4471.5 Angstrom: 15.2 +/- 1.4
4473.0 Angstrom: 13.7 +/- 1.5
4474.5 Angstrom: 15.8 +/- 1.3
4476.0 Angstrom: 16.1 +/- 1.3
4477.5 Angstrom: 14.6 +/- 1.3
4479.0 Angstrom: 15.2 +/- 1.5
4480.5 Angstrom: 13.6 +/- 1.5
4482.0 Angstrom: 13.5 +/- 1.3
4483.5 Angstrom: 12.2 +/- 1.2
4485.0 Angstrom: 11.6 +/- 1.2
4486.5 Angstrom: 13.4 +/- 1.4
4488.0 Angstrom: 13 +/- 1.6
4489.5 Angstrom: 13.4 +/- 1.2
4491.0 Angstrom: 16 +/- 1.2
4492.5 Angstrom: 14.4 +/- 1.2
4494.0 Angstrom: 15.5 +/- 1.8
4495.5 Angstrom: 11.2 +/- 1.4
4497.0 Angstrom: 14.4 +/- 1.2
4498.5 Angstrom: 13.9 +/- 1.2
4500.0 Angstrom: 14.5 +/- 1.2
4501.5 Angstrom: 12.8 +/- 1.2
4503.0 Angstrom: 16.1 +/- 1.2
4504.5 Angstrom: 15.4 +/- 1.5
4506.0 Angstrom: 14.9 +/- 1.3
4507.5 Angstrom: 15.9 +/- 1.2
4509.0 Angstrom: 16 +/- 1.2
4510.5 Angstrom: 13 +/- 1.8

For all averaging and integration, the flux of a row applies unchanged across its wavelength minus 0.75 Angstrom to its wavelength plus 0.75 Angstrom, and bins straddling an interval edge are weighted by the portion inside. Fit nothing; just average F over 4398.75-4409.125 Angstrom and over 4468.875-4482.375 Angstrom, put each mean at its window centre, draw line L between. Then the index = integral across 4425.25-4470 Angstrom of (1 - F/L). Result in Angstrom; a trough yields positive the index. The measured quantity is 2.5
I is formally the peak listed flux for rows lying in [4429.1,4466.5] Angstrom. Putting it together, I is 15.2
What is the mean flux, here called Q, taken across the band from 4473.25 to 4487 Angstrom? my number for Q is 14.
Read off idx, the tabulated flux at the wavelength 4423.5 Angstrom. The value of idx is 11.9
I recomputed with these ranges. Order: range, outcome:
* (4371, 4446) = 15.5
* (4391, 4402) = 12.6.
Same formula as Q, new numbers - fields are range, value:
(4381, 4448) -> 12.6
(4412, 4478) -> 13.1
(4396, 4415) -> 12.2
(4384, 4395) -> 11.5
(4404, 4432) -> 12.9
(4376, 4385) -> 10.7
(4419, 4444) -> 13.4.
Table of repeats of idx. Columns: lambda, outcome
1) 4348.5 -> 11.4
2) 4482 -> 13.5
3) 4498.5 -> 13.9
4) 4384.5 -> 10.4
